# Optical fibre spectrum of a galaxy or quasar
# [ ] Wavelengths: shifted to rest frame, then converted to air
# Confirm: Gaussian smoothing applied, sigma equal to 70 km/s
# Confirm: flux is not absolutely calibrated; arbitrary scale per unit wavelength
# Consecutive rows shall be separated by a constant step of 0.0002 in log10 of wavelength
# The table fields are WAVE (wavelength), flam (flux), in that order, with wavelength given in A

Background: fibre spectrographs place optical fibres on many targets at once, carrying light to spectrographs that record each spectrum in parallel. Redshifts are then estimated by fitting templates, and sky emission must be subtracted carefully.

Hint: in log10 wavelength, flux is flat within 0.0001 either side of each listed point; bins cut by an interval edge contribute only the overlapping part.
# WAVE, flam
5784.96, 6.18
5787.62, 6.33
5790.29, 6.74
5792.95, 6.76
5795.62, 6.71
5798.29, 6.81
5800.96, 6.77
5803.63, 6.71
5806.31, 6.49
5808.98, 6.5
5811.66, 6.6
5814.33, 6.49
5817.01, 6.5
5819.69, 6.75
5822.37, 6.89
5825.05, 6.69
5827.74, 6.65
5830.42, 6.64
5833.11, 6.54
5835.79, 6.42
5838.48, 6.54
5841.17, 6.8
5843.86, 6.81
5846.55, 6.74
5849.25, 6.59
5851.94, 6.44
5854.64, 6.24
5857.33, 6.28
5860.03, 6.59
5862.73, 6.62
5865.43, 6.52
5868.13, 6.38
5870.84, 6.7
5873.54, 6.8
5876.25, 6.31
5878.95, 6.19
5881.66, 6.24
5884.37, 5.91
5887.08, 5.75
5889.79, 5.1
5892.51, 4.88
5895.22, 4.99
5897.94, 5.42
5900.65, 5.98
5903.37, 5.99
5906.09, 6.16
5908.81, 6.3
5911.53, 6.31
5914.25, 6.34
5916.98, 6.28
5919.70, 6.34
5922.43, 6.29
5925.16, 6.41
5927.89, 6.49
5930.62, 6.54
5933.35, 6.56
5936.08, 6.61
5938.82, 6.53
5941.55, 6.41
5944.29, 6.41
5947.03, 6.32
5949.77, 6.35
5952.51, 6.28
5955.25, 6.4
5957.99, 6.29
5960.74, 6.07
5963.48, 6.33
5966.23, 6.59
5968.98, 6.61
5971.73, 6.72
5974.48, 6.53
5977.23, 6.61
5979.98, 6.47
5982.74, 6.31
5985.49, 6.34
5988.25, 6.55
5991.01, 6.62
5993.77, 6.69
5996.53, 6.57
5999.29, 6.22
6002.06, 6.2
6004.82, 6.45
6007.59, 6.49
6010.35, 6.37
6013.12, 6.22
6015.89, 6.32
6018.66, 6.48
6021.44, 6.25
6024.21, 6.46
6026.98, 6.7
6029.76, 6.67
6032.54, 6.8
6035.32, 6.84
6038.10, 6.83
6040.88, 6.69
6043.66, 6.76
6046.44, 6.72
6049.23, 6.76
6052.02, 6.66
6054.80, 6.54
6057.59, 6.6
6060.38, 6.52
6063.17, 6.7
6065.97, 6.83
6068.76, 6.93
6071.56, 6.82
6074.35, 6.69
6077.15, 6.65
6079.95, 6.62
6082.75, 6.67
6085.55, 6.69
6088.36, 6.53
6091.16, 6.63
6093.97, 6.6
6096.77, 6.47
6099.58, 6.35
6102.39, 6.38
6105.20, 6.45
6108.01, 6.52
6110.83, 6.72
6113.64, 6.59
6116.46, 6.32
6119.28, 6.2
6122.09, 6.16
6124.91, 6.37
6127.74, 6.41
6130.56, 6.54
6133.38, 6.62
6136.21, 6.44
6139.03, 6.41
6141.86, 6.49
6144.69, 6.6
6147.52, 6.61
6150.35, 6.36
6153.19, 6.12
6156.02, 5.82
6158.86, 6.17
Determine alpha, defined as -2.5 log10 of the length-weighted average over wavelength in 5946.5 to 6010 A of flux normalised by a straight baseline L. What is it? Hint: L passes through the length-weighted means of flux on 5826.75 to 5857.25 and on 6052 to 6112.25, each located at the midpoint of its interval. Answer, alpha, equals 0.03 mag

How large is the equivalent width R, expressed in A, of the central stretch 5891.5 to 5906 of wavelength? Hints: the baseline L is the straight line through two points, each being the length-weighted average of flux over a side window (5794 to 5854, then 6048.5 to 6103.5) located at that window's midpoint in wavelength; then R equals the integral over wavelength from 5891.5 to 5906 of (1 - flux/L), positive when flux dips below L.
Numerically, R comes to 2.4 A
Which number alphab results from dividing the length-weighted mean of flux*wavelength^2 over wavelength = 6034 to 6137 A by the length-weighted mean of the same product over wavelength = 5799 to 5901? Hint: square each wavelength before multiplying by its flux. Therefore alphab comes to 1.1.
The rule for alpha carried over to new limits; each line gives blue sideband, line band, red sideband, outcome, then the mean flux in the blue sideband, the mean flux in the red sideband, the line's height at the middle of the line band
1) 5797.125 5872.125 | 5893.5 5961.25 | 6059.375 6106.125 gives 0.06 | 6.6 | 6.62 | 6.61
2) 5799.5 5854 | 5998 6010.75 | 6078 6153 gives 0.03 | 6.62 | 6.48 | 6.54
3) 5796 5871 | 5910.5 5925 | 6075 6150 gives 0.04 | 6.6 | 6.5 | 6.57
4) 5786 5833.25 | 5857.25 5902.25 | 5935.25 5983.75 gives 0.09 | 6.64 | 6.43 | 6.55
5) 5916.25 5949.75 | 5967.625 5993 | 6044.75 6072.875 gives 0.00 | 6.43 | 6.71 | 6.54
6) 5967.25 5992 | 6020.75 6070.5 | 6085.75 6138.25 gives -0.03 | 6.53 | 6.47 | 6.5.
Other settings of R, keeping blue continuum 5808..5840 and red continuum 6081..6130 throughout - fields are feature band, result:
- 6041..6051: -0.4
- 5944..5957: 0.4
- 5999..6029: 0.6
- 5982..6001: 0.2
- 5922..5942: 0.2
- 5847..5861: 0.3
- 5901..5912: 0.7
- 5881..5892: 1.5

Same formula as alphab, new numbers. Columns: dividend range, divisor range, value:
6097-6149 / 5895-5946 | 1.10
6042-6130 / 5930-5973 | 1.07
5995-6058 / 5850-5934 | 1.11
